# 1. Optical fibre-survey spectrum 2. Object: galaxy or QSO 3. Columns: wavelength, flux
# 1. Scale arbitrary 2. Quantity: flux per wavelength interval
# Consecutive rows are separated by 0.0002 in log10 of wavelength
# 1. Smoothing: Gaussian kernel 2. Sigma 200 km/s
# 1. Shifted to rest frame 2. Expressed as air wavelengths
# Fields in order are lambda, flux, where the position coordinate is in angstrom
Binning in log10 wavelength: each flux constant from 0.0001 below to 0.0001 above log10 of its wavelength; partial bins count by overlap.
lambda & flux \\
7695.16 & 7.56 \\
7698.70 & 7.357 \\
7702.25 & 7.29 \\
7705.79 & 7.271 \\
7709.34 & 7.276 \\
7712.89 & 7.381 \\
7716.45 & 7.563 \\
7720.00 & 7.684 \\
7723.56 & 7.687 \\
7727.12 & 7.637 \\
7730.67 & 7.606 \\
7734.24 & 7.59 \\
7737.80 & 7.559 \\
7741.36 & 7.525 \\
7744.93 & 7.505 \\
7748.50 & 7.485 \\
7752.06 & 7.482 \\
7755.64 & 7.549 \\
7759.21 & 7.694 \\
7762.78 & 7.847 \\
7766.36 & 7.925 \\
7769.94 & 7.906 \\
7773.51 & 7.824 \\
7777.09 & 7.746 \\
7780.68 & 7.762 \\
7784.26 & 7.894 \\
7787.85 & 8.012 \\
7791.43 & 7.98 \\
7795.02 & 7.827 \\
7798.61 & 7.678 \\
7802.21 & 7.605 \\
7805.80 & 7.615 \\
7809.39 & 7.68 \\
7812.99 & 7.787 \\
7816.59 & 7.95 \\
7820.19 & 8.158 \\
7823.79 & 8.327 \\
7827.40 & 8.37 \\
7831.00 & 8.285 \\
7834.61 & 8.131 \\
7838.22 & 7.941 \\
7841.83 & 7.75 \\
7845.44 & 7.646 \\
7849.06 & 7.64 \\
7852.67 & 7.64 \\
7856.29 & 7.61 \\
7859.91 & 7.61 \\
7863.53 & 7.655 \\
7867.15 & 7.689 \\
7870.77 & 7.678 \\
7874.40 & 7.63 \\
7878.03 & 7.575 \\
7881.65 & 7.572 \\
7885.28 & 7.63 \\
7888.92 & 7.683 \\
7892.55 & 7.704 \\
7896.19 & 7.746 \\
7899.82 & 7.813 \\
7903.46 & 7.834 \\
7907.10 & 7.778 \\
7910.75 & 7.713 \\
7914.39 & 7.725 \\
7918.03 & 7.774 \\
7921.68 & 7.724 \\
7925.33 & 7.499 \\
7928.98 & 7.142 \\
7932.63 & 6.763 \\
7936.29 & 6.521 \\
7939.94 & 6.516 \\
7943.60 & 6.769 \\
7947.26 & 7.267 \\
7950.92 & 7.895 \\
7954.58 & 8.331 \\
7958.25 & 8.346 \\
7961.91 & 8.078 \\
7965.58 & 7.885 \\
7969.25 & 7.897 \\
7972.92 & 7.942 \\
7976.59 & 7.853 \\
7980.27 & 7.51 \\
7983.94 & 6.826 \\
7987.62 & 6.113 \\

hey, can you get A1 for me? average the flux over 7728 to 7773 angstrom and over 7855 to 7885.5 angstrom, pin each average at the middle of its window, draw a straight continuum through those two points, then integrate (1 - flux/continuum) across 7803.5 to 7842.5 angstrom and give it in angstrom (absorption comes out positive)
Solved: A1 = -1.9 angstrom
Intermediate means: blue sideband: 7.65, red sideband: 7.63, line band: 8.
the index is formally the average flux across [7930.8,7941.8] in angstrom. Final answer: 6.6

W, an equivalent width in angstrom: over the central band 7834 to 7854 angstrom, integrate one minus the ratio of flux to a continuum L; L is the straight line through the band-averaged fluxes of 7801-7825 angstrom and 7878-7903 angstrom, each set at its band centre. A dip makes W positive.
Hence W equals 0.1 angstrom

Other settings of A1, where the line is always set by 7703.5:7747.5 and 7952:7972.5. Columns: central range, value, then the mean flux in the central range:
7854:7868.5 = 0.4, 7.64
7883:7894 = 0.3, 7.66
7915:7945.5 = 3.4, 7.11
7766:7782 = -0.4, 7.83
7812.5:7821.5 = -0.3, 7.98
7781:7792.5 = -0.4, 7.94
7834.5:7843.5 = -0.1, 7.91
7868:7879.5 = 0.4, 7.63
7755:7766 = -0.2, 7.74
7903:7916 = 0.3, 7.75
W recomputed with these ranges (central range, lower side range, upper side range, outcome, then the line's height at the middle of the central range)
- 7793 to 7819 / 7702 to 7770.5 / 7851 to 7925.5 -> -0.4 angstrom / 7.62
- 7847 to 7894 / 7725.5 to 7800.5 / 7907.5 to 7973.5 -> -0.2 angstrom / 7.61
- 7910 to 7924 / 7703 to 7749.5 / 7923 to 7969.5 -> -0.5 angstrom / 7.45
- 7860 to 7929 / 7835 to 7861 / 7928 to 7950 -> -3.8 angstrom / 7.28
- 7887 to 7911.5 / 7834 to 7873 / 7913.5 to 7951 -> -1.1 angstrom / 7.41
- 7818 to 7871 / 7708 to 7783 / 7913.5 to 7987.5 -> -2.3 angstrom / 7.56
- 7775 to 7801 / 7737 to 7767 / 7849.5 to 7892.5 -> -0.7 angstrom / 7.62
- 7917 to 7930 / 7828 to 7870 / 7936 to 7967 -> 0.1 angstrom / 7.62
